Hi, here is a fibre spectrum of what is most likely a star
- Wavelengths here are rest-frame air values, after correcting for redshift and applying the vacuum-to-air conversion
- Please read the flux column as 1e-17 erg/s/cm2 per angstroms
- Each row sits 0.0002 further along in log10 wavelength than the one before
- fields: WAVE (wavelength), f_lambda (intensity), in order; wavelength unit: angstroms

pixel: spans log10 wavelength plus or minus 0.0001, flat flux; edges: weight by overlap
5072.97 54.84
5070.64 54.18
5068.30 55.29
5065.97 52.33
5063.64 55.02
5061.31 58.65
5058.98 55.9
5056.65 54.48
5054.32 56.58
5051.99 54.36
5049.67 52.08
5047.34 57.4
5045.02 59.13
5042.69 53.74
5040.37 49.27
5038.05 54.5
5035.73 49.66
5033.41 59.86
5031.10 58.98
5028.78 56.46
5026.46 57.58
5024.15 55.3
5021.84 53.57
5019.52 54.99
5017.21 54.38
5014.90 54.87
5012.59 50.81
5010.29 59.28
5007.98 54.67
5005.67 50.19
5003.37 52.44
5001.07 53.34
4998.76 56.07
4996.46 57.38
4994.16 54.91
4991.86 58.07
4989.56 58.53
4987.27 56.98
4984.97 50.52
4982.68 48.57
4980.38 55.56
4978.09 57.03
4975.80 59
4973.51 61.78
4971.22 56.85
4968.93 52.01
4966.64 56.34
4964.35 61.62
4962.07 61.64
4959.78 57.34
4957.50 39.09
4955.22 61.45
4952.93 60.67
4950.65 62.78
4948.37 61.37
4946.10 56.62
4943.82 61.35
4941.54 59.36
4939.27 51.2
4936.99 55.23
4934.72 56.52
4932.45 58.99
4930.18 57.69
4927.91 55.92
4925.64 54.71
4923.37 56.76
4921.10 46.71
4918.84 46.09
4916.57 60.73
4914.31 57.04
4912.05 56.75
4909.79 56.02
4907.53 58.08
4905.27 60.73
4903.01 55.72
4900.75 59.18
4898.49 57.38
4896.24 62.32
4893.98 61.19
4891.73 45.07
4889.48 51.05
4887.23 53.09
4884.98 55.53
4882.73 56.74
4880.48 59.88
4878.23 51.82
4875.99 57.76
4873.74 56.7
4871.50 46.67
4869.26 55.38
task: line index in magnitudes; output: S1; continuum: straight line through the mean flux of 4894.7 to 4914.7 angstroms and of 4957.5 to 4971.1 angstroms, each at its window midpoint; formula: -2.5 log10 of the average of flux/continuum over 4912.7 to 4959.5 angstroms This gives 0.020 mag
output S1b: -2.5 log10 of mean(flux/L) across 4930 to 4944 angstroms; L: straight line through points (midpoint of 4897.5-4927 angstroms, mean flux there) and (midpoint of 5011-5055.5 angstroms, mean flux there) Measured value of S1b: -0.024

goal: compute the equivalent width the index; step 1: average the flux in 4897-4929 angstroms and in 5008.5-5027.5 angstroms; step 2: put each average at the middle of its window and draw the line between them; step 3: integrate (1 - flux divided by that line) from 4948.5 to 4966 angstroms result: -0.8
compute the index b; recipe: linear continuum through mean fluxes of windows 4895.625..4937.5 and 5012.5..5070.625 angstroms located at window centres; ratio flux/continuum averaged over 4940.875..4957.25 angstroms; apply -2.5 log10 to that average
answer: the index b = -0.06 mag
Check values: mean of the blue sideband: 56.4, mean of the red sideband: 55.1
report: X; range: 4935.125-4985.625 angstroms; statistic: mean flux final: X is 56.8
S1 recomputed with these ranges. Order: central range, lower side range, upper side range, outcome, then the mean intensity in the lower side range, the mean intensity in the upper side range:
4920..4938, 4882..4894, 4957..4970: -0.019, 53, 55.5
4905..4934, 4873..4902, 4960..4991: 0.009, 56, 56.7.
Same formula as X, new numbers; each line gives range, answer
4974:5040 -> 55.1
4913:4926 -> 53.7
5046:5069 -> 55.3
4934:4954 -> 58.4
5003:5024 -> 54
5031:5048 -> 55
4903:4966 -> 56.7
